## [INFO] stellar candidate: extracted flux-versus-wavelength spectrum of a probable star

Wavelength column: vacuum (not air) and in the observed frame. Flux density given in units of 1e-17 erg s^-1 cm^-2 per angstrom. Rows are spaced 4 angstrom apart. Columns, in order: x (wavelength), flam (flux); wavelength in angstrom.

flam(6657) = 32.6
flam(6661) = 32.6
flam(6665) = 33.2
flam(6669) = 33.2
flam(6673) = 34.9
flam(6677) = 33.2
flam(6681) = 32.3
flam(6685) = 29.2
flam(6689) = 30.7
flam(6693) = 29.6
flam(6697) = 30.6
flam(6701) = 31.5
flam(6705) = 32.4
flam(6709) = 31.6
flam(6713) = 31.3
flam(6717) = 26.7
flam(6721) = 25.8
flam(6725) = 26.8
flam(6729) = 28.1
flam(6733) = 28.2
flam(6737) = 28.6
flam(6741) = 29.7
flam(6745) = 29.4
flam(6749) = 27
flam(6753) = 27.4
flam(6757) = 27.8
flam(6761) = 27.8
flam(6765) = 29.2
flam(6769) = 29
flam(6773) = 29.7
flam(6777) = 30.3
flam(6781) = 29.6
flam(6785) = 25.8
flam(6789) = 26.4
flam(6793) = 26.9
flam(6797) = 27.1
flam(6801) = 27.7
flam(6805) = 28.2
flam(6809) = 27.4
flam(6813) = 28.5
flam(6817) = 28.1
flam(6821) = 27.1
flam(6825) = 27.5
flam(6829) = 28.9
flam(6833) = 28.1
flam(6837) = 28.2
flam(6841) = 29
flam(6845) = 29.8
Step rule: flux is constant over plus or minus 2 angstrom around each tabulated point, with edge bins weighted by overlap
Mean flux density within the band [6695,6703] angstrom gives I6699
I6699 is 31.1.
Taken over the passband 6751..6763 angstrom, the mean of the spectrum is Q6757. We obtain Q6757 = 27.7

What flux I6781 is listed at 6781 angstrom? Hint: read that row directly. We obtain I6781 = 29.6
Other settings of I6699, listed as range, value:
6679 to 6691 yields 30.7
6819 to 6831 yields 27.8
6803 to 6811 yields 27.8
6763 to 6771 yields 29.1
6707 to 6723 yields 28.8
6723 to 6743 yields 28.3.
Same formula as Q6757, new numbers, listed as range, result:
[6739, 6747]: 29.5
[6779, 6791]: 27.3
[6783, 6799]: 26.6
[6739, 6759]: 28.3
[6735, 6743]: 29.1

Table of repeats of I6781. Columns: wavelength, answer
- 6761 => 27.8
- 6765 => 29.2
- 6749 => 27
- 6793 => 26.9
